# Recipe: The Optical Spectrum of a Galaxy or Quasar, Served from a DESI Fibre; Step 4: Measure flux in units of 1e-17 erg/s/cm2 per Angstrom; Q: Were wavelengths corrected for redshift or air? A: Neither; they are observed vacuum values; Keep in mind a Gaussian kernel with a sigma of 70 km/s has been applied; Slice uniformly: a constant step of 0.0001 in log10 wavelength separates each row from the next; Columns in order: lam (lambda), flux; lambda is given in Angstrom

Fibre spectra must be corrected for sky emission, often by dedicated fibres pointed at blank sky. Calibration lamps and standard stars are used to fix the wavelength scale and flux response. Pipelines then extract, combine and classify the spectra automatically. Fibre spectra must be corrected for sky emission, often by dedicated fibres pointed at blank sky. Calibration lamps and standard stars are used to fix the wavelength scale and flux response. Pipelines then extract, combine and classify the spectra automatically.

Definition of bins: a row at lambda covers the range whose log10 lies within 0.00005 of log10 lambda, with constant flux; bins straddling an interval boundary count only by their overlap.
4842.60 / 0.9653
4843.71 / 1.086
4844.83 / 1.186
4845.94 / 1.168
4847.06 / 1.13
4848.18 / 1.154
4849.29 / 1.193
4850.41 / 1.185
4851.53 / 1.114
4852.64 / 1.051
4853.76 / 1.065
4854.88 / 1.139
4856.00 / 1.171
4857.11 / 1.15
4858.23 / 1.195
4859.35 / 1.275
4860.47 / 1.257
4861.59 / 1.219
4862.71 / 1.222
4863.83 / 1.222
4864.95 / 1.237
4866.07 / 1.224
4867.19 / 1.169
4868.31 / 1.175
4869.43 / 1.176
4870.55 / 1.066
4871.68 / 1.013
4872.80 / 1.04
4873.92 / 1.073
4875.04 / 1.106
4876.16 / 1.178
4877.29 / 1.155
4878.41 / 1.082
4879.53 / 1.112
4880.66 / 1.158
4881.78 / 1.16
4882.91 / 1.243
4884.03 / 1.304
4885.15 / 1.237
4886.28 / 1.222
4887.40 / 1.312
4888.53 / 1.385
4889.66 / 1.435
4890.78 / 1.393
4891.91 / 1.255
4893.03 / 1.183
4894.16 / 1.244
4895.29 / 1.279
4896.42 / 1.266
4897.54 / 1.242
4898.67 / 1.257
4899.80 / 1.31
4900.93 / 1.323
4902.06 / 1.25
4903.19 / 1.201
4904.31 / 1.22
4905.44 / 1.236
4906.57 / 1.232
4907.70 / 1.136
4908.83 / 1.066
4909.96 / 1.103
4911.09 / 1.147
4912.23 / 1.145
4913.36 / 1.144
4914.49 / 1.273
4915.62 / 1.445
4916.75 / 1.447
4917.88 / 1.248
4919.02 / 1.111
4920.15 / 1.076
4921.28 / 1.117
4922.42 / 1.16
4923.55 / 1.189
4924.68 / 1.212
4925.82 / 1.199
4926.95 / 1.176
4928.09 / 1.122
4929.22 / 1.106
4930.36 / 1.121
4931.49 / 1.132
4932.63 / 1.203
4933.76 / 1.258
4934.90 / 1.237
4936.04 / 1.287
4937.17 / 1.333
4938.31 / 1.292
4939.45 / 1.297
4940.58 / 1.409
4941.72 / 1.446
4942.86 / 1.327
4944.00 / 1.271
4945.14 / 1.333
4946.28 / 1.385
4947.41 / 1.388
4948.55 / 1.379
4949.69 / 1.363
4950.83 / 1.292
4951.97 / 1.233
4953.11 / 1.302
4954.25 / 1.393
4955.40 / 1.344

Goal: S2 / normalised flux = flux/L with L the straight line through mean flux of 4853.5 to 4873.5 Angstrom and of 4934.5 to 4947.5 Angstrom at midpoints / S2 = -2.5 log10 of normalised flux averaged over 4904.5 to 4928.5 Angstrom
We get 0.08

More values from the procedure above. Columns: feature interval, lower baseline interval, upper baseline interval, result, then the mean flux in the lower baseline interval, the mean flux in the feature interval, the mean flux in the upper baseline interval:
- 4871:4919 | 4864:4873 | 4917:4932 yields -0.06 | 1.14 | 1.22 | 1.16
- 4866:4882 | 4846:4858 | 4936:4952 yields 0.06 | 1.14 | 1.12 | 1.34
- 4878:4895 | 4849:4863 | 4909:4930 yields -0.06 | 1.17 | 1.25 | 1.19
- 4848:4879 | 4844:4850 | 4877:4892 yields 0.04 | 1.16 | 1.15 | 1.25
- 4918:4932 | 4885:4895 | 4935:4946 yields 0.15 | 1.3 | 1.15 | 1.33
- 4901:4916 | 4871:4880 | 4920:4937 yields -0.05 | 1.09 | 1.2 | 1.18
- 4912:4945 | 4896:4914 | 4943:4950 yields 0.04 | 1.2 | 1.24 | 1.35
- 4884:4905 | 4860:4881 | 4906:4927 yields -0.10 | 1.15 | 1.28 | 1.19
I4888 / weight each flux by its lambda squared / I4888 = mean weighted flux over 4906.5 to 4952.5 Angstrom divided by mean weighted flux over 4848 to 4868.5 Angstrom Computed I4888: 1.08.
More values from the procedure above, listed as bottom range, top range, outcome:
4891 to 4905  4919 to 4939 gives 0.96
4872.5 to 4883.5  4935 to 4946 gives 1.20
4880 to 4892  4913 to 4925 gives 0.97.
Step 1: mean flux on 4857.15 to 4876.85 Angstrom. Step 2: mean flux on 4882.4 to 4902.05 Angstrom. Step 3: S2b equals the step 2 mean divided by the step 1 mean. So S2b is 1.1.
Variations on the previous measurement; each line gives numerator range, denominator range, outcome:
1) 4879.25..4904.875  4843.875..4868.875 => 1.07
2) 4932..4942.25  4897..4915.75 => 1.08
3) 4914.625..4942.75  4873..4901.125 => 1.00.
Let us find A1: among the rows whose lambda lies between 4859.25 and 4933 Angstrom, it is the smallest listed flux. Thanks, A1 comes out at 1.013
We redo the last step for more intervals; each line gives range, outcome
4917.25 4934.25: 1.076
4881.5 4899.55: 1.16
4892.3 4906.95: 1.183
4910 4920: 1.111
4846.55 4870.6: 1.051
